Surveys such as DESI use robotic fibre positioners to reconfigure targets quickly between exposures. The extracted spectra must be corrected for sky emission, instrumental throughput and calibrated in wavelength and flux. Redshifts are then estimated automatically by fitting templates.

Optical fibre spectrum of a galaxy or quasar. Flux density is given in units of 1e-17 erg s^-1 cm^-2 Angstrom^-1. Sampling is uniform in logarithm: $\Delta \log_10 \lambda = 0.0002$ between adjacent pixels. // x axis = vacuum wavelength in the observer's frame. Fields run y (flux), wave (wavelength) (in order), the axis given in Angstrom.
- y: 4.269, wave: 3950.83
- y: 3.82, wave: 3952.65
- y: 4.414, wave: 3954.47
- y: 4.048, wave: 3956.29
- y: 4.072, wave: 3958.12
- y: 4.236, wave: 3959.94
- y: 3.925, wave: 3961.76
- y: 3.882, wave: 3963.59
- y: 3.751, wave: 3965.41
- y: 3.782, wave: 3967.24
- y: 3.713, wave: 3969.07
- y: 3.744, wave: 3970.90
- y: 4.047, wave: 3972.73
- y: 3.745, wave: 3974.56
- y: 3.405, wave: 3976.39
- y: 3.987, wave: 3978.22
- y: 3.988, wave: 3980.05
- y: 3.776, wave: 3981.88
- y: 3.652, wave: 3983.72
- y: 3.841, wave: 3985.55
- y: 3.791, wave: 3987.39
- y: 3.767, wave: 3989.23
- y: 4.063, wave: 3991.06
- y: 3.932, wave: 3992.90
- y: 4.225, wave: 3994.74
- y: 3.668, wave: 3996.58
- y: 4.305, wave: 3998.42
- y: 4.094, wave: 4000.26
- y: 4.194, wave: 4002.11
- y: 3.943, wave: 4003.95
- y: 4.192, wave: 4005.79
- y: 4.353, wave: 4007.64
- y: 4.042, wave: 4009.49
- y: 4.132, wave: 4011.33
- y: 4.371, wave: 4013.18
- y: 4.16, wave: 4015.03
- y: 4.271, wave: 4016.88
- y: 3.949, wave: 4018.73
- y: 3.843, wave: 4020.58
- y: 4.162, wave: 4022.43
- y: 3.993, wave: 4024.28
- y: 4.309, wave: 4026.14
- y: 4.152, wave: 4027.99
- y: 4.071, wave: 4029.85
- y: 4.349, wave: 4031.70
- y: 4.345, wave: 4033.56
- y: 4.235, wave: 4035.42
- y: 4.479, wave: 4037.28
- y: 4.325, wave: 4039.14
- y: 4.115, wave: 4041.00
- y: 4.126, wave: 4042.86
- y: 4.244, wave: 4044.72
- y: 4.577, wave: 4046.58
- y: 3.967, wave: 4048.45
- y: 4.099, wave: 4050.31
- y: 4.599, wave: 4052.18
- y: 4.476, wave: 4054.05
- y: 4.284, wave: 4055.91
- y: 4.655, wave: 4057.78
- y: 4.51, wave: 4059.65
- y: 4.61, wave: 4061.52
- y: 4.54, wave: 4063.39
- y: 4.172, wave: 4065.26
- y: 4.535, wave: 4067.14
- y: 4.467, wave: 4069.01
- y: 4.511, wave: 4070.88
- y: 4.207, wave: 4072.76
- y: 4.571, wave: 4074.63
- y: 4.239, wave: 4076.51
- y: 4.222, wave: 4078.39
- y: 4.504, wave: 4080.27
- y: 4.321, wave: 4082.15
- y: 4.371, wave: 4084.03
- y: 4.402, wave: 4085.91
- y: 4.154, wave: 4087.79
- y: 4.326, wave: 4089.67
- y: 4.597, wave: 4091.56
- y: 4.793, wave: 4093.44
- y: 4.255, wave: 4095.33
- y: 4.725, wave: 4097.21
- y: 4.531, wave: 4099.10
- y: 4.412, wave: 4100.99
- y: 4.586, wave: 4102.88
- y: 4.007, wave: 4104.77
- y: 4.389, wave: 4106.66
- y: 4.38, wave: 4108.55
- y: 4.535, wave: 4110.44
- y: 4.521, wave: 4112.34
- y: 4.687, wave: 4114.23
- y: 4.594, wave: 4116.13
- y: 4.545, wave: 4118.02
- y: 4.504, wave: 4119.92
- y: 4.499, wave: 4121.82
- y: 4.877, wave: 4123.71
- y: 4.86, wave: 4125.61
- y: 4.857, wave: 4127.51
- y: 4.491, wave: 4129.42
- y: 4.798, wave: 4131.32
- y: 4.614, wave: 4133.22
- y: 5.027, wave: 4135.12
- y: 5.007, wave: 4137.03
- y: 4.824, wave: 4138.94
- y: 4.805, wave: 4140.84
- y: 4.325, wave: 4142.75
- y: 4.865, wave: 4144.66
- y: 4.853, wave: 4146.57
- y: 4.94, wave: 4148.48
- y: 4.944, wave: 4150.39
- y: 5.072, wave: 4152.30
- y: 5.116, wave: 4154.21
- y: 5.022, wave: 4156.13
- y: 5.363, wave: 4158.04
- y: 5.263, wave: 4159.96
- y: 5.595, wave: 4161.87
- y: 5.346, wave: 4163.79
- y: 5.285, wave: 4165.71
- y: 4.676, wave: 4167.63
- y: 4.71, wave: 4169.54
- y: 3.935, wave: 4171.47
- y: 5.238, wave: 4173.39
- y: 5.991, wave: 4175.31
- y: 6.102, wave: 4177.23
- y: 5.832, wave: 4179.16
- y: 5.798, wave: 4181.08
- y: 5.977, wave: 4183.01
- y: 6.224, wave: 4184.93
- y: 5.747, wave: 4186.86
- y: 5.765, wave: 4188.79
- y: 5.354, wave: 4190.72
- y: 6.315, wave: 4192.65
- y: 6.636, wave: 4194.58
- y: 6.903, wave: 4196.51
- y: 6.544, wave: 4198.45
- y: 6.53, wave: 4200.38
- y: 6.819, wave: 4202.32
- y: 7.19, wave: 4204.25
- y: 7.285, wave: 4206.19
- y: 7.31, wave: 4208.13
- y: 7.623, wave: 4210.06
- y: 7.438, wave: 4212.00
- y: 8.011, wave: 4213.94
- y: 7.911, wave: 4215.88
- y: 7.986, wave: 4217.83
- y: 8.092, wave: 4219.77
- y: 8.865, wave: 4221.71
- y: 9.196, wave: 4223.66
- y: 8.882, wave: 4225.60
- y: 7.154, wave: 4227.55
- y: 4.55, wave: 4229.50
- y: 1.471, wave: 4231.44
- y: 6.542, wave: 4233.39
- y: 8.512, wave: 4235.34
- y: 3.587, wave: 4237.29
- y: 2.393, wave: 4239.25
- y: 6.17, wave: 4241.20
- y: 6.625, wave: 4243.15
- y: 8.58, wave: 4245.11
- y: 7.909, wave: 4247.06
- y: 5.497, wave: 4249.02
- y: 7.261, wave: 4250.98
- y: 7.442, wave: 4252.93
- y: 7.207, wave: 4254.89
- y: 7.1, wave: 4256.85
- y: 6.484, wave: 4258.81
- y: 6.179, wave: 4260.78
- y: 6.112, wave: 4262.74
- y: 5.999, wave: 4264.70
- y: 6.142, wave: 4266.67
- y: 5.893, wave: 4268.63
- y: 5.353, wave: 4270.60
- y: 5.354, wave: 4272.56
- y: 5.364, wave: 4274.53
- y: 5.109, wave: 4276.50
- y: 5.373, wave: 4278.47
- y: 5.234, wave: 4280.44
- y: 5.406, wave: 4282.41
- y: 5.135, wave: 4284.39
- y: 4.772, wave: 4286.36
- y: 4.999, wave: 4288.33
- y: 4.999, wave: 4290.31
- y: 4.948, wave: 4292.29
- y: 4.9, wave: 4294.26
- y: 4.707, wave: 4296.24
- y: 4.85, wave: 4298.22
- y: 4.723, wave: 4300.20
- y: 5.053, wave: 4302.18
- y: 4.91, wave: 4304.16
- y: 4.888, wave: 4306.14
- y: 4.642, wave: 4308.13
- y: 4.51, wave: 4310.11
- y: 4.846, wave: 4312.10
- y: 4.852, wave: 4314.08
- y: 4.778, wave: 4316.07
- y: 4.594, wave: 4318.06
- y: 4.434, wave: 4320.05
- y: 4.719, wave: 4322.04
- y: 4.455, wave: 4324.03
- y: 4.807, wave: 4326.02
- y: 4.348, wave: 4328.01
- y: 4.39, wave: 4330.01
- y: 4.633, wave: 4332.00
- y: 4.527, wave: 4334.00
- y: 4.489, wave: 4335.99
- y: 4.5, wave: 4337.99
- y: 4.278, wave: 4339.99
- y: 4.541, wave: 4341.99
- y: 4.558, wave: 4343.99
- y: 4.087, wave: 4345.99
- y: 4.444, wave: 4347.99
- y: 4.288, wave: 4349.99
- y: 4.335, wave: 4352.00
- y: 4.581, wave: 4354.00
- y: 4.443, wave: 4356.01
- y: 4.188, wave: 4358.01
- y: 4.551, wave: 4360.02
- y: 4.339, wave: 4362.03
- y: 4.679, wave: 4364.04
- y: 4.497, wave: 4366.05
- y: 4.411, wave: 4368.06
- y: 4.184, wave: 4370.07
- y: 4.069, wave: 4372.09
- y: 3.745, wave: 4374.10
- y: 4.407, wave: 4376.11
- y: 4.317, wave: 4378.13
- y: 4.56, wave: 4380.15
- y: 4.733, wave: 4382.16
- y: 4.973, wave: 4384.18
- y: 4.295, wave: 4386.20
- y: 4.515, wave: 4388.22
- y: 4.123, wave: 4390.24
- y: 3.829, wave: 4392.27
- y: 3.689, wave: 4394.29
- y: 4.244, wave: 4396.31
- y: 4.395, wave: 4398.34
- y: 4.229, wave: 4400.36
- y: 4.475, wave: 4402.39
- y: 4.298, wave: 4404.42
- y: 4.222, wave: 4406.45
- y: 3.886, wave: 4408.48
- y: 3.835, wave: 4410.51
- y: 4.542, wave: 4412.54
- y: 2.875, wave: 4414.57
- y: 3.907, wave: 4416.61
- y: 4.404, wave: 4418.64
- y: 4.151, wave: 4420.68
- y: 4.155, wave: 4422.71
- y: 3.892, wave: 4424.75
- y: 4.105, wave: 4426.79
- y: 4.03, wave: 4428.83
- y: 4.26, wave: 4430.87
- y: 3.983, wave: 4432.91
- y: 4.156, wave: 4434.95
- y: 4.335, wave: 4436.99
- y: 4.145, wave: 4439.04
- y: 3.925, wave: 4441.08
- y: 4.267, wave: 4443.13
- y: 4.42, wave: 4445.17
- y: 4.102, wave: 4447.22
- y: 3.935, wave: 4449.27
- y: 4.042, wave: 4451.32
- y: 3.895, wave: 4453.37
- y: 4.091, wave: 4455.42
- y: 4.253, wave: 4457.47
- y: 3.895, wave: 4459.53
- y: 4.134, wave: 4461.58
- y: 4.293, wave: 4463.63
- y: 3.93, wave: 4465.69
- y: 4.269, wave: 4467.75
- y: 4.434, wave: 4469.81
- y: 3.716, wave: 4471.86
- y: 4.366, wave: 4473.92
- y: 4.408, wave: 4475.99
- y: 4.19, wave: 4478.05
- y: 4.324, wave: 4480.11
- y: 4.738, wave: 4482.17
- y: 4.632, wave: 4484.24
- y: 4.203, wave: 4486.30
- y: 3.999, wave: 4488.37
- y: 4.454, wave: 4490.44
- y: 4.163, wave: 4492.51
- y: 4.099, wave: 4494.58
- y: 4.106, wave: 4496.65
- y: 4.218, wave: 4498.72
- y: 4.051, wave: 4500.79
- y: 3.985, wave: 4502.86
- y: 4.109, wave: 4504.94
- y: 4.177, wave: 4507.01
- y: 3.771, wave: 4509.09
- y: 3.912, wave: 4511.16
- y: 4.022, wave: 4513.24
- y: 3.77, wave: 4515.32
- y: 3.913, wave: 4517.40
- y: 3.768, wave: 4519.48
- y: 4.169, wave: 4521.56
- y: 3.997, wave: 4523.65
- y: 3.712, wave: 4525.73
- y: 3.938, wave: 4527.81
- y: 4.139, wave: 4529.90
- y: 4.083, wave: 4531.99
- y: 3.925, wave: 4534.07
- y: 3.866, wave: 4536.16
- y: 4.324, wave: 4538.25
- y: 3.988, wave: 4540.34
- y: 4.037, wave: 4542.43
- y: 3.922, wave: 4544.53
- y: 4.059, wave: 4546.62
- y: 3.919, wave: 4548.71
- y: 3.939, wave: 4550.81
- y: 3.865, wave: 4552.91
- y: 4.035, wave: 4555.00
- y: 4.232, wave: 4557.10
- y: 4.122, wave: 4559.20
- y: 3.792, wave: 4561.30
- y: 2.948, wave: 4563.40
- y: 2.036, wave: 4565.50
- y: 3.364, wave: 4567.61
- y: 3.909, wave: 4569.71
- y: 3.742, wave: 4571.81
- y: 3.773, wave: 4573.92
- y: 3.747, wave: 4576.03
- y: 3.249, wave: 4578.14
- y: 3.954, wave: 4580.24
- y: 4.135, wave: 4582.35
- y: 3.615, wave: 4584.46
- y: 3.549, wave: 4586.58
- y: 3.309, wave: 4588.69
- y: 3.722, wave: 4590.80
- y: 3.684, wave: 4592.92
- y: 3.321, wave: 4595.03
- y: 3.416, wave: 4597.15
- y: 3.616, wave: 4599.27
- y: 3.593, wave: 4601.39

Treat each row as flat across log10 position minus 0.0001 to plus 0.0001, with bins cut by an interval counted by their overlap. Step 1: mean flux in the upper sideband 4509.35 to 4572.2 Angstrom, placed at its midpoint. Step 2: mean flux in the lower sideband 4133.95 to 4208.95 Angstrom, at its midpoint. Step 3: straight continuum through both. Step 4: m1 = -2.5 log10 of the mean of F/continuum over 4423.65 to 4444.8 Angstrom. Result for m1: 0.06 mag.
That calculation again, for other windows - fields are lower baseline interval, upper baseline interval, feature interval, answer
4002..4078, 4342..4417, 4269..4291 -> -0.216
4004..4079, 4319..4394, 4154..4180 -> -0.208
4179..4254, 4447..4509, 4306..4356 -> 0.225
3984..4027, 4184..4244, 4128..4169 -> 0.175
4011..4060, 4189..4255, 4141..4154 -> 0.192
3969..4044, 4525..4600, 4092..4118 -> -0.128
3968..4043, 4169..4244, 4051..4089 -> 0.090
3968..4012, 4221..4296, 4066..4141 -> 0.063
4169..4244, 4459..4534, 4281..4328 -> 0.169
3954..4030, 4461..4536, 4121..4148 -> -0.183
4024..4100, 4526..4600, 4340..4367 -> -0.106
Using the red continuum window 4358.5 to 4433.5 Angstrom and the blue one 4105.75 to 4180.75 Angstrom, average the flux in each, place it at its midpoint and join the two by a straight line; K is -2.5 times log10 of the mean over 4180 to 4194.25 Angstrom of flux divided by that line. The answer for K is -0.23 mag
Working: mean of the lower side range 4.91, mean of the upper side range 4.21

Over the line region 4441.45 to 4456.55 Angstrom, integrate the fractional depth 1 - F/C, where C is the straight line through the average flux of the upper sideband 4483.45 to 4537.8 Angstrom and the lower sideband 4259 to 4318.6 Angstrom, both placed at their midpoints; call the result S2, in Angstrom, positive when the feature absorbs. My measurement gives 0.9 Angstrom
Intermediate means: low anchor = 5.17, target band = 4.1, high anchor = 4.05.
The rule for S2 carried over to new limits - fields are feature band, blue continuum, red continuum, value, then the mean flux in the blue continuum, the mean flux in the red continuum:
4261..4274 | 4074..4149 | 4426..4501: -4.2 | 4.57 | 4.18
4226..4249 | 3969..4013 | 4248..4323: -3.0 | 3.95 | 5.39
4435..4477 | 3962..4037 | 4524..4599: -3.8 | 4.01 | 3.75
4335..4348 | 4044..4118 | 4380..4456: -0.6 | 4.43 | 4.15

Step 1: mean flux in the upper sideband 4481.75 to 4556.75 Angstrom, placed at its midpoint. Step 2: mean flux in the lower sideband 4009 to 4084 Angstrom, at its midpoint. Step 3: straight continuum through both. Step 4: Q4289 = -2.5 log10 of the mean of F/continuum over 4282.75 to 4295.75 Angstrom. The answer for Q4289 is -0.190 mag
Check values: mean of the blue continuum 4.3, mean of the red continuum 4.05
